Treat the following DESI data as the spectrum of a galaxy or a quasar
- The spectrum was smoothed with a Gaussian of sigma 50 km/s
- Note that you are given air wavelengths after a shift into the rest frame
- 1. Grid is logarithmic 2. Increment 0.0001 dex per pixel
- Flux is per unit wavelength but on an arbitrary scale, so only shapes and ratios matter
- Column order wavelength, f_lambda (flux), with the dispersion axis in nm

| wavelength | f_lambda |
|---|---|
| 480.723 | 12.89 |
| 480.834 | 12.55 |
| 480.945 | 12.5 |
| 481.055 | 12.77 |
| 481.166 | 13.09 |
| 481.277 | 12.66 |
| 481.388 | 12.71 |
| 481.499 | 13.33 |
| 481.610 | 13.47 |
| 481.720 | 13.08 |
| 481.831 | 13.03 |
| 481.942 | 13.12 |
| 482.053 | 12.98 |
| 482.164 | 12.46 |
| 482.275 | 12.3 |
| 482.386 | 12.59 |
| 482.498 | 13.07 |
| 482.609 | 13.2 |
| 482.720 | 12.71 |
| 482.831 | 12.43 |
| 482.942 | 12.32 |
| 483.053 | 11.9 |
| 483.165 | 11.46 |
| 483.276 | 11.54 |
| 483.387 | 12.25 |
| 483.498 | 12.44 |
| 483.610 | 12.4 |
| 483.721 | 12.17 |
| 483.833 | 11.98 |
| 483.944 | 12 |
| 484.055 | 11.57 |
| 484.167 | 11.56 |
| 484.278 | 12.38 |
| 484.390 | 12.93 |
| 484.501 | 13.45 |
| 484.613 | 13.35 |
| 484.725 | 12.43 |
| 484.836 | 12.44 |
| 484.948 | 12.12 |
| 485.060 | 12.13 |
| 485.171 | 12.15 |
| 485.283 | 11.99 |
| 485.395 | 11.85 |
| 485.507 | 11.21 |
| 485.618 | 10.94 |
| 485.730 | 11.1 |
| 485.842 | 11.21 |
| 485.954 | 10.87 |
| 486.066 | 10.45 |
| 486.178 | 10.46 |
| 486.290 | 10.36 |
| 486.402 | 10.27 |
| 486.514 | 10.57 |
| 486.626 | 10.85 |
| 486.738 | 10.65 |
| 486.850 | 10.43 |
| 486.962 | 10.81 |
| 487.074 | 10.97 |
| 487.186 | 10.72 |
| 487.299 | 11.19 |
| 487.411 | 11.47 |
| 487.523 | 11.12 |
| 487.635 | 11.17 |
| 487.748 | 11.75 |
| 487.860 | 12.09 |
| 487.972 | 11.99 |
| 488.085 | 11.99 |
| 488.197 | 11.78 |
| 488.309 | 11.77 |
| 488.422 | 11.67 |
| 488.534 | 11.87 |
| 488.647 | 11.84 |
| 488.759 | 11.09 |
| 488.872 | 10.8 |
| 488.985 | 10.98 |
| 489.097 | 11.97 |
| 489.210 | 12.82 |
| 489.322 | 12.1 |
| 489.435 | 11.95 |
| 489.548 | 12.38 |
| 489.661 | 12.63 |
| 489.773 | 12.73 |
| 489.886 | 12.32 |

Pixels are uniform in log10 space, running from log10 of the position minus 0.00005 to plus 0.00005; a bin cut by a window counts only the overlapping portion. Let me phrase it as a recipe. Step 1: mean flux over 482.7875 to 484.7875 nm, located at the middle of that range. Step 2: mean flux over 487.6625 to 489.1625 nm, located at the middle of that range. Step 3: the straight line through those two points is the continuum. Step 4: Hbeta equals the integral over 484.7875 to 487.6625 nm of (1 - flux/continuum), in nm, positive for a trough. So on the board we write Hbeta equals 0.20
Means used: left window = 12.3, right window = 11.7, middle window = 11.1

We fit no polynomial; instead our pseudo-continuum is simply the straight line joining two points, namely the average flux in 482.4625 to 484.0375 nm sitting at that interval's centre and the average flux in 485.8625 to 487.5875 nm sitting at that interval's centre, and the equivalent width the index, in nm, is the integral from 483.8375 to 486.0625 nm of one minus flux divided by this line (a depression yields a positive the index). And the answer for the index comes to -0.08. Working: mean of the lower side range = 12.3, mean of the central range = 11.9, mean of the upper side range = 10.8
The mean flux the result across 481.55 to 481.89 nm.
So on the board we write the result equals 13.2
